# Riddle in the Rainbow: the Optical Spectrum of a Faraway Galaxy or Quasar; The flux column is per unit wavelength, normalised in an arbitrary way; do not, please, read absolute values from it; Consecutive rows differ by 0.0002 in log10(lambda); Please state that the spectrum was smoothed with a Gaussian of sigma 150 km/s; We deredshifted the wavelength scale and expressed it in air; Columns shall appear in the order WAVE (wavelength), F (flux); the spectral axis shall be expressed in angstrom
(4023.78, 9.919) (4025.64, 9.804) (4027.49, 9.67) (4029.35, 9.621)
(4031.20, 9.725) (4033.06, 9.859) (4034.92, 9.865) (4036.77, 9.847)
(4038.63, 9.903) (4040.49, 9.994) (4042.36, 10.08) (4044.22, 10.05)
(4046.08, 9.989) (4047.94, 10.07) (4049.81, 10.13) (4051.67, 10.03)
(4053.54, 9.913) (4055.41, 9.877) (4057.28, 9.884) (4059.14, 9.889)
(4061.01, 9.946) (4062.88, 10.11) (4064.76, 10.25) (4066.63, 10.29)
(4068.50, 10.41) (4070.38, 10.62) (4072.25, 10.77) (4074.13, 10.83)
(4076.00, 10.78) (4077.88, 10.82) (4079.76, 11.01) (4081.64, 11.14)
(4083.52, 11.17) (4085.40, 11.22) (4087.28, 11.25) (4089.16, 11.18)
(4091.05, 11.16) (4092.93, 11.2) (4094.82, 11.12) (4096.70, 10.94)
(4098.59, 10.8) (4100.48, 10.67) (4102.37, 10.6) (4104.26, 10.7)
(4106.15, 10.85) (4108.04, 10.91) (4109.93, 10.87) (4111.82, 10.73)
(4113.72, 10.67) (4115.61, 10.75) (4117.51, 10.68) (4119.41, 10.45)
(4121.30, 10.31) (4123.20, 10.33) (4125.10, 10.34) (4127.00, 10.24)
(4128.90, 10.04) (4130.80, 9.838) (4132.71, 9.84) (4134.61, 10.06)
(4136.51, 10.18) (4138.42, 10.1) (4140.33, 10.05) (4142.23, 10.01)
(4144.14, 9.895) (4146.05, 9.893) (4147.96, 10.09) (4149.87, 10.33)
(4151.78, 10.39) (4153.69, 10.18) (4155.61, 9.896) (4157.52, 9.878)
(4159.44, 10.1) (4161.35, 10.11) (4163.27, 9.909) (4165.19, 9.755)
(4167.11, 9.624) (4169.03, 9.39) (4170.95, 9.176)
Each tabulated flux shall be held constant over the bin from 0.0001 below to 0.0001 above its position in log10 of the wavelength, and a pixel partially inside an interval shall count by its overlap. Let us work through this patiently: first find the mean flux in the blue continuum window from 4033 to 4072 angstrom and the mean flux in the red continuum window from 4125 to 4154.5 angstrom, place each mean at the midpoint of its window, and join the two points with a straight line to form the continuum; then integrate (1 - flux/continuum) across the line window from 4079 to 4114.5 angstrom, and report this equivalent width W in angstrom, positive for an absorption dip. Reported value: -3.1 angstrom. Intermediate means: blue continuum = 10.1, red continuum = 10.1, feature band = 11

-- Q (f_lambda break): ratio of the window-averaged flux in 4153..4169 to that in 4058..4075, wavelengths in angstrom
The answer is 0.96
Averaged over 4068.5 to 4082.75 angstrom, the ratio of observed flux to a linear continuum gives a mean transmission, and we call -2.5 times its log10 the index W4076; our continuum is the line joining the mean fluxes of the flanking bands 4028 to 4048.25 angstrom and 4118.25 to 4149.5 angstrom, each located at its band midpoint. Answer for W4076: -0.09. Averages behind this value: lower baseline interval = 9.9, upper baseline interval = 10.1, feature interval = 10.8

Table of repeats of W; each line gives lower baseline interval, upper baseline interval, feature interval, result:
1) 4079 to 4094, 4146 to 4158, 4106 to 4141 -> 0.7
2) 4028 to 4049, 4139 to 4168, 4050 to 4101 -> -3.6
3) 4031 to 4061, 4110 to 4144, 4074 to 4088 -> -1.3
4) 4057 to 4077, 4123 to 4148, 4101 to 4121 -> -1.1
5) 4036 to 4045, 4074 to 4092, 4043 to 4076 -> 0.8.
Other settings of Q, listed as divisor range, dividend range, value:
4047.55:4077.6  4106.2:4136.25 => 1.02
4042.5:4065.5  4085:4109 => 1.10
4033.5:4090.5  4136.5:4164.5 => 0.97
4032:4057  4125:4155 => 1.01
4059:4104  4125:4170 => 0.93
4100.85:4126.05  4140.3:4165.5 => 0.94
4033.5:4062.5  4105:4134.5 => 1.05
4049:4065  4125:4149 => 1.00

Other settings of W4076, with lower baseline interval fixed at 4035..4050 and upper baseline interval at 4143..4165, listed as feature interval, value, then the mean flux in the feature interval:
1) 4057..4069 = -0.01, 10.1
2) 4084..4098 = -0.12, 11.1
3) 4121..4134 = -0.01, 10.1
